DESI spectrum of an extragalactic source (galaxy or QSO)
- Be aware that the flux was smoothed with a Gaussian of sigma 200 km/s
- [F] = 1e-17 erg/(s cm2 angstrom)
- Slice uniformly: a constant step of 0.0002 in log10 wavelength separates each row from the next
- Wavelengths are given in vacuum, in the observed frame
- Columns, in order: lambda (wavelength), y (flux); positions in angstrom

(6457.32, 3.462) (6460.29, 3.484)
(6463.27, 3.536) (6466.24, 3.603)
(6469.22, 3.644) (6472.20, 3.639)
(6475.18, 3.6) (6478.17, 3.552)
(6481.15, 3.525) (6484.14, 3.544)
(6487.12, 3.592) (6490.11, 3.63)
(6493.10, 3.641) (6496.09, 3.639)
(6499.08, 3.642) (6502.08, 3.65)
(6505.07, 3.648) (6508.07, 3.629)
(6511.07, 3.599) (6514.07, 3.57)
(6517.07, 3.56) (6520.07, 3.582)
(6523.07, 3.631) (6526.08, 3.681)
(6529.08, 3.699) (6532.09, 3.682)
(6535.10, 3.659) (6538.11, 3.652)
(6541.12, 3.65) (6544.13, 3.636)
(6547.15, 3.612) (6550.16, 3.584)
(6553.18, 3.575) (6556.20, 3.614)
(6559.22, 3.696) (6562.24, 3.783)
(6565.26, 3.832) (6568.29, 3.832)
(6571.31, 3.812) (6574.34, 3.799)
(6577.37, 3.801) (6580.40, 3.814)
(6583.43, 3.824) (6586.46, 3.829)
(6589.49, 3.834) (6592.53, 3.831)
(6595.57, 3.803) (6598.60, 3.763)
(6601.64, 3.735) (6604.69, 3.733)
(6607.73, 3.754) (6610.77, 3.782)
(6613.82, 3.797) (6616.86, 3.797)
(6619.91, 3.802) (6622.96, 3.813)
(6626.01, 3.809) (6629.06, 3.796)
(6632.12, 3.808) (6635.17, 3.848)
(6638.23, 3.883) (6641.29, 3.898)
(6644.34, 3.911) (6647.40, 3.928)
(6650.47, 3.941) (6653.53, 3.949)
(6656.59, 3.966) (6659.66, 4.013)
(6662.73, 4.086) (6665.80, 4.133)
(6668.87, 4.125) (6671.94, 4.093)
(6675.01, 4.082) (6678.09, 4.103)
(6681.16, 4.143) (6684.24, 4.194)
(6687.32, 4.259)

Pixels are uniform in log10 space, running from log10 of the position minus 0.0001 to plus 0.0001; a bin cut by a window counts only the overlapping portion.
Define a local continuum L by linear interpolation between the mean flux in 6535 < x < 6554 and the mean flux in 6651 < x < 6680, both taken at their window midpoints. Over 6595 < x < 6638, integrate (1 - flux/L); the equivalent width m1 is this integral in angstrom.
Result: 1.0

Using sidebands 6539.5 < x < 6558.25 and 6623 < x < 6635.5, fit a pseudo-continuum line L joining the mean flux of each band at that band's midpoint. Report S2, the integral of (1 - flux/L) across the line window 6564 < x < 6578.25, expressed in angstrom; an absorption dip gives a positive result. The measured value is -0.6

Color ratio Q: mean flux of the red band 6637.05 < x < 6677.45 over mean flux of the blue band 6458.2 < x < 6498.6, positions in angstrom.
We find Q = 1.1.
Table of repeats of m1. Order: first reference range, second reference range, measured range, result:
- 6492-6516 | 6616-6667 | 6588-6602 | 0.04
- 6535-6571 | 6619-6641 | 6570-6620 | -0.44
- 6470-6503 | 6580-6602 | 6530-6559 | 0.65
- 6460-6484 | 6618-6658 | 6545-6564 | 0.39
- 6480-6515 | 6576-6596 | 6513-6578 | 0.80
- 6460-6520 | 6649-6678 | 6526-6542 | 0.18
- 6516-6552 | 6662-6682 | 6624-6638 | 0.52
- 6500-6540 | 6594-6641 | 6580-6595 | -0.32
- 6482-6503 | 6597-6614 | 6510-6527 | 0.22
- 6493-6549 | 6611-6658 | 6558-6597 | -0.63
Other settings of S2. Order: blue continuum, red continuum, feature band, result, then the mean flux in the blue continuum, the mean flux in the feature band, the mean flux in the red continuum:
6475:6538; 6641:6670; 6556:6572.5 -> 0.0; 3.62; 3.77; 4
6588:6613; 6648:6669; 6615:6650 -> 0.6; 3.78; 3.85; 4.02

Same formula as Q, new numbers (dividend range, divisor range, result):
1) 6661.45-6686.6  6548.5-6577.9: 1.11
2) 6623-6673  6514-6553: 1.09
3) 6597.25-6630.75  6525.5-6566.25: 1.03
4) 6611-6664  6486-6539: 1.07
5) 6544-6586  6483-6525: 1.03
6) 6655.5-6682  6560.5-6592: 1.07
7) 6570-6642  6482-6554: 1.05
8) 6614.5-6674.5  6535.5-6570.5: 1.07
